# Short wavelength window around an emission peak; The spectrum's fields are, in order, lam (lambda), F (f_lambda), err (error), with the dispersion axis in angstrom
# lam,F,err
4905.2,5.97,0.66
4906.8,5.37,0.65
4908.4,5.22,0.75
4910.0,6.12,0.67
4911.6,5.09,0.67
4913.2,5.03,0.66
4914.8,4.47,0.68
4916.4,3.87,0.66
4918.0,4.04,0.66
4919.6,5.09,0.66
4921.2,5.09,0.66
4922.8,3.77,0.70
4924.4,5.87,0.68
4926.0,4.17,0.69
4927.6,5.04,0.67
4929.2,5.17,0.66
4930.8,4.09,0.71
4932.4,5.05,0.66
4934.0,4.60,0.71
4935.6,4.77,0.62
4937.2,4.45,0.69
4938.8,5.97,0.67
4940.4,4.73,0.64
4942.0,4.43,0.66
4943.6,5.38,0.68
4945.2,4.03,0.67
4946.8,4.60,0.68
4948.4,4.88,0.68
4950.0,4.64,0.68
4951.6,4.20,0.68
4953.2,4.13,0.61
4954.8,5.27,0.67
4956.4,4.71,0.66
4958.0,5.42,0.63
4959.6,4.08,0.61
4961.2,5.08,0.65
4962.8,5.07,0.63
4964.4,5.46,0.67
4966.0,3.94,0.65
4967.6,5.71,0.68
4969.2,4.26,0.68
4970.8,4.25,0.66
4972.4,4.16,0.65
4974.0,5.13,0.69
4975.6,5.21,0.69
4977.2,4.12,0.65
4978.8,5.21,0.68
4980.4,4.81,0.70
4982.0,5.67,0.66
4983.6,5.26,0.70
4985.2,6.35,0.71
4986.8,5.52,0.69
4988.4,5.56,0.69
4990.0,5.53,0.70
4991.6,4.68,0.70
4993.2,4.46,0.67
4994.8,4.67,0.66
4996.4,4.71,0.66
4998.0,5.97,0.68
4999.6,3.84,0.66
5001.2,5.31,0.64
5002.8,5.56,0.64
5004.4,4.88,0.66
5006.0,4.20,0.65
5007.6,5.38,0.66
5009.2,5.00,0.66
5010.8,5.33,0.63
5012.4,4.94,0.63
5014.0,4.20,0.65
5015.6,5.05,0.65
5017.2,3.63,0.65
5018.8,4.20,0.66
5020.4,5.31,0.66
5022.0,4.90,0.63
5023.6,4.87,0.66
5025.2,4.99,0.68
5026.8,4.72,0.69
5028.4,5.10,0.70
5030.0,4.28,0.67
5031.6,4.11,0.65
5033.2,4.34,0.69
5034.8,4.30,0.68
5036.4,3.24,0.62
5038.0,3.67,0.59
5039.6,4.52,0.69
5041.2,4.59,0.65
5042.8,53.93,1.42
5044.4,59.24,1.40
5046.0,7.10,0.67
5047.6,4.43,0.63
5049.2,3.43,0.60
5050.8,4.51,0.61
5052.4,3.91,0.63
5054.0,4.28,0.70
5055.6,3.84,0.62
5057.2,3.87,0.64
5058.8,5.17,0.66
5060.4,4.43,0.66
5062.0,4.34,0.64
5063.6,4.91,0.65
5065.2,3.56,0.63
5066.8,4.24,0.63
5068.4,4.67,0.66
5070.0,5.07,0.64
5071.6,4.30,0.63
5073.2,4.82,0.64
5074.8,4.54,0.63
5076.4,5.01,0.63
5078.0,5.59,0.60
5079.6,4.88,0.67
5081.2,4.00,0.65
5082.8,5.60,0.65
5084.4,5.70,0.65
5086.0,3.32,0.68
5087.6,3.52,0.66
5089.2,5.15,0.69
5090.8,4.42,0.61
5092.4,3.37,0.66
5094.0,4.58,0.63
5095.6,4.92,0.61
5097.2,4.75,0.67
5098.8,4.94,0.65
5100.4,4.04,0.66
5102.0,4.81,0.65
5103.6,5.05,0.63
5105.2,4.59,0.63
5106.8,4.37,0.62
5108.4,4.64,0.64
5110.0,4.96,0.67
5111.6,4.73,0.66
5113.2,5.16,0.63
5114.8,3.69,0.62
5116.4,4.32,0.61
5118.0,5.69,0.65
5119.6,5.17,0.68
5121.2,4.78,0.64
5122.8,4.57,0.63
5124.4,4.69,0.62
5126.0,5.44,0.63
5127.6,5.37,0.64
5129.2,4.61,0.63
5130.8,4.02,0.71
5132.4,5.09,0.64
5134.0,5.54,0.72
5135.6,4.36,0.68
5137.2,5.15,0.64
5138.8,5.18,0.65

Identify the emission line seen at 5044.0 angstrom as H-beta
